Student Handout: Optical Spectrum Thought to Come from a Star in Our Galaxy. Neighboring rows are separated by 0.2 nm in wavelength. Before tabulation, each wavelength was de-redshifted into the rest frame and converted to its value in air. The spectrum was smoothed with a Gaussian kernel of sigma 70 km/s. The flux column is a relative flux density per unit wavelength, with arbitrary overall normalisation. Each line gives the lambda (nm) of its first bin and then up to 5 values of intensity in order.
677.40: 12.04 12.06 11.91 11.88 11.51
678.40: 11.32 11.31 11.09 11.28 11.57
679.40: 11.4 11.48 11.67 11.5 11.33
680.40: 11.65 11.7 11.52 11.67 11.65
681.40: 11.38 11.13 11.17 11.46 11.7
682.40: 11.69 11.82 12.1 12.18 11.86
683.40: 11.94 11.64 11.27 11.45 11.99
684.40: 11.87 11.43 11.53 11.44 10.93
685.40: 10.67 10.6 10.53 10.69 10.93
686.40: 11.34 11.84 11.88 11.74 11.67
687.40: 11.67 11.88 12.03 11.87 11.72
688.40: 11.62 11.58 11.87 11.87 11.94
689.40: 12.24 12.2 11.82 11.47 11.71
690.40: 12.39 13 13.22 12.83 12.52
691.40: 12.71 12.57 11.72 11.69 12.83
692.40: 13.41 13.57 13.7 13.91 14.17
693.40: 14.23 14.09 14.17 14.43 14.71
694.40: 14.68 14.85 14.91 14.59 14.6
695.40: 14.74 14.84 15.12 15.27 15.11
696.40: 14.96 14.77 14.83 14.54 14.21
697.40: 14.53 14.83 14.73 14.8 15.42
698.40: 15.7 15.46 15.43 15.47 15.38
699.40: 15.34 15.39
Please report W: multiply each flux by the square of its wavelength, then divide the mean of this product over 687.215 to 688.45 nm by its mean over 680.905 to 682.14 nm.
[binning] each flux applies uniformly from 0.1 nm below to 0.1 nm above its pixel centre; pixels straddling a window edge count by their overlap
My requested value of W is 1.05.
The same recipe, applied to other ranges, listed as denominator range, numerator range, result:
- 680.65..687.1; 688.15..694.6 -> 1.15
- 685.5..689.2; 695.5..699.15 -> 1.34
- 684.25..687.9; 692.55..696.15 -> 1.31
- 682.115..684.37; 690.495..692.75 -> 1.11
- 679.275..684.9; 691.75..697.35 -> 1.27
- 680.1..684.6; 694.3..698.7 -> 1.33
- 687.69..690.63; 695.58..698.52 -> 1.28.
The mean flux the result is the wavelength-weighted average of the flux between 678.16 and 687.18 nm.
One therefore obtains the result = 11.5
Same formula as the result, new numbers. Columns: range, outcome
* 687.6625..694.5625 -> 12.8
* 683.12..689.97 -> 11.6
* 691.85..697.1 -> 14.3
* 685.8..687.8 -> 11.5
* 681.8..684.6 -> 11.7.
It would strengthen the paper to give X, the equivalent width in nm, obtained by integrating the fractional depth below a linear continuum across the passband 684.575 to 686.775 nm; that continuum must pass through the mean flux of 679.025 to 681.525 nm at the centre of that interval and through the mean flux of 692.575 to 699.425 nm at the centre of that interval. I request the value 0.267 nm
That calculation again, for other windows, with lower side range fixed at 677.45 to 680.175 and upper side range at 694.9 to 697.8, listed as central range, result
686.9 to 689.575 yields 0.29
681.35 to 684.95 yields 0.20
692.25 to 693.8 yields 0.03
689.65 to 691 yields 0.13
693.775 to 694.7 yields -0.01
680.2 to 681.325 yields 0.03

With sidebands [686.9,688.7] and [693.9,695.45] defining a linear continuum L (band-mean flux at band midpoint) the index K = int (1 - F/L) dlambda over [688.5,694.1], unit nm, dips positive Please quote 0.20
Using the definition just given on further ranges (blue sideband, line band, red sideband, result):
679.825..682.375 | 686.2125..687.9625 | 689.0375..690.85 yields 0.036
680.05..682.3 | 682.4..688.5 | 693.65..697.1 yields 0.449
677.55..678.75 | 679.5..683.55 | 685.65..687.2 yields -0.052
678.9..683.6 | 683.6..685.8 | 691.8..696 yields 0.177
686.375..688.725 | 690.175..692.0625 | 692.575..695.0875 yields 0.104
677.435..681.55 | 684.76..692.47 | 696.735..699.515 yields 0.826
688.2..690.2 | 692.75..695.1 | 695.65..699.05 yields -0.123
